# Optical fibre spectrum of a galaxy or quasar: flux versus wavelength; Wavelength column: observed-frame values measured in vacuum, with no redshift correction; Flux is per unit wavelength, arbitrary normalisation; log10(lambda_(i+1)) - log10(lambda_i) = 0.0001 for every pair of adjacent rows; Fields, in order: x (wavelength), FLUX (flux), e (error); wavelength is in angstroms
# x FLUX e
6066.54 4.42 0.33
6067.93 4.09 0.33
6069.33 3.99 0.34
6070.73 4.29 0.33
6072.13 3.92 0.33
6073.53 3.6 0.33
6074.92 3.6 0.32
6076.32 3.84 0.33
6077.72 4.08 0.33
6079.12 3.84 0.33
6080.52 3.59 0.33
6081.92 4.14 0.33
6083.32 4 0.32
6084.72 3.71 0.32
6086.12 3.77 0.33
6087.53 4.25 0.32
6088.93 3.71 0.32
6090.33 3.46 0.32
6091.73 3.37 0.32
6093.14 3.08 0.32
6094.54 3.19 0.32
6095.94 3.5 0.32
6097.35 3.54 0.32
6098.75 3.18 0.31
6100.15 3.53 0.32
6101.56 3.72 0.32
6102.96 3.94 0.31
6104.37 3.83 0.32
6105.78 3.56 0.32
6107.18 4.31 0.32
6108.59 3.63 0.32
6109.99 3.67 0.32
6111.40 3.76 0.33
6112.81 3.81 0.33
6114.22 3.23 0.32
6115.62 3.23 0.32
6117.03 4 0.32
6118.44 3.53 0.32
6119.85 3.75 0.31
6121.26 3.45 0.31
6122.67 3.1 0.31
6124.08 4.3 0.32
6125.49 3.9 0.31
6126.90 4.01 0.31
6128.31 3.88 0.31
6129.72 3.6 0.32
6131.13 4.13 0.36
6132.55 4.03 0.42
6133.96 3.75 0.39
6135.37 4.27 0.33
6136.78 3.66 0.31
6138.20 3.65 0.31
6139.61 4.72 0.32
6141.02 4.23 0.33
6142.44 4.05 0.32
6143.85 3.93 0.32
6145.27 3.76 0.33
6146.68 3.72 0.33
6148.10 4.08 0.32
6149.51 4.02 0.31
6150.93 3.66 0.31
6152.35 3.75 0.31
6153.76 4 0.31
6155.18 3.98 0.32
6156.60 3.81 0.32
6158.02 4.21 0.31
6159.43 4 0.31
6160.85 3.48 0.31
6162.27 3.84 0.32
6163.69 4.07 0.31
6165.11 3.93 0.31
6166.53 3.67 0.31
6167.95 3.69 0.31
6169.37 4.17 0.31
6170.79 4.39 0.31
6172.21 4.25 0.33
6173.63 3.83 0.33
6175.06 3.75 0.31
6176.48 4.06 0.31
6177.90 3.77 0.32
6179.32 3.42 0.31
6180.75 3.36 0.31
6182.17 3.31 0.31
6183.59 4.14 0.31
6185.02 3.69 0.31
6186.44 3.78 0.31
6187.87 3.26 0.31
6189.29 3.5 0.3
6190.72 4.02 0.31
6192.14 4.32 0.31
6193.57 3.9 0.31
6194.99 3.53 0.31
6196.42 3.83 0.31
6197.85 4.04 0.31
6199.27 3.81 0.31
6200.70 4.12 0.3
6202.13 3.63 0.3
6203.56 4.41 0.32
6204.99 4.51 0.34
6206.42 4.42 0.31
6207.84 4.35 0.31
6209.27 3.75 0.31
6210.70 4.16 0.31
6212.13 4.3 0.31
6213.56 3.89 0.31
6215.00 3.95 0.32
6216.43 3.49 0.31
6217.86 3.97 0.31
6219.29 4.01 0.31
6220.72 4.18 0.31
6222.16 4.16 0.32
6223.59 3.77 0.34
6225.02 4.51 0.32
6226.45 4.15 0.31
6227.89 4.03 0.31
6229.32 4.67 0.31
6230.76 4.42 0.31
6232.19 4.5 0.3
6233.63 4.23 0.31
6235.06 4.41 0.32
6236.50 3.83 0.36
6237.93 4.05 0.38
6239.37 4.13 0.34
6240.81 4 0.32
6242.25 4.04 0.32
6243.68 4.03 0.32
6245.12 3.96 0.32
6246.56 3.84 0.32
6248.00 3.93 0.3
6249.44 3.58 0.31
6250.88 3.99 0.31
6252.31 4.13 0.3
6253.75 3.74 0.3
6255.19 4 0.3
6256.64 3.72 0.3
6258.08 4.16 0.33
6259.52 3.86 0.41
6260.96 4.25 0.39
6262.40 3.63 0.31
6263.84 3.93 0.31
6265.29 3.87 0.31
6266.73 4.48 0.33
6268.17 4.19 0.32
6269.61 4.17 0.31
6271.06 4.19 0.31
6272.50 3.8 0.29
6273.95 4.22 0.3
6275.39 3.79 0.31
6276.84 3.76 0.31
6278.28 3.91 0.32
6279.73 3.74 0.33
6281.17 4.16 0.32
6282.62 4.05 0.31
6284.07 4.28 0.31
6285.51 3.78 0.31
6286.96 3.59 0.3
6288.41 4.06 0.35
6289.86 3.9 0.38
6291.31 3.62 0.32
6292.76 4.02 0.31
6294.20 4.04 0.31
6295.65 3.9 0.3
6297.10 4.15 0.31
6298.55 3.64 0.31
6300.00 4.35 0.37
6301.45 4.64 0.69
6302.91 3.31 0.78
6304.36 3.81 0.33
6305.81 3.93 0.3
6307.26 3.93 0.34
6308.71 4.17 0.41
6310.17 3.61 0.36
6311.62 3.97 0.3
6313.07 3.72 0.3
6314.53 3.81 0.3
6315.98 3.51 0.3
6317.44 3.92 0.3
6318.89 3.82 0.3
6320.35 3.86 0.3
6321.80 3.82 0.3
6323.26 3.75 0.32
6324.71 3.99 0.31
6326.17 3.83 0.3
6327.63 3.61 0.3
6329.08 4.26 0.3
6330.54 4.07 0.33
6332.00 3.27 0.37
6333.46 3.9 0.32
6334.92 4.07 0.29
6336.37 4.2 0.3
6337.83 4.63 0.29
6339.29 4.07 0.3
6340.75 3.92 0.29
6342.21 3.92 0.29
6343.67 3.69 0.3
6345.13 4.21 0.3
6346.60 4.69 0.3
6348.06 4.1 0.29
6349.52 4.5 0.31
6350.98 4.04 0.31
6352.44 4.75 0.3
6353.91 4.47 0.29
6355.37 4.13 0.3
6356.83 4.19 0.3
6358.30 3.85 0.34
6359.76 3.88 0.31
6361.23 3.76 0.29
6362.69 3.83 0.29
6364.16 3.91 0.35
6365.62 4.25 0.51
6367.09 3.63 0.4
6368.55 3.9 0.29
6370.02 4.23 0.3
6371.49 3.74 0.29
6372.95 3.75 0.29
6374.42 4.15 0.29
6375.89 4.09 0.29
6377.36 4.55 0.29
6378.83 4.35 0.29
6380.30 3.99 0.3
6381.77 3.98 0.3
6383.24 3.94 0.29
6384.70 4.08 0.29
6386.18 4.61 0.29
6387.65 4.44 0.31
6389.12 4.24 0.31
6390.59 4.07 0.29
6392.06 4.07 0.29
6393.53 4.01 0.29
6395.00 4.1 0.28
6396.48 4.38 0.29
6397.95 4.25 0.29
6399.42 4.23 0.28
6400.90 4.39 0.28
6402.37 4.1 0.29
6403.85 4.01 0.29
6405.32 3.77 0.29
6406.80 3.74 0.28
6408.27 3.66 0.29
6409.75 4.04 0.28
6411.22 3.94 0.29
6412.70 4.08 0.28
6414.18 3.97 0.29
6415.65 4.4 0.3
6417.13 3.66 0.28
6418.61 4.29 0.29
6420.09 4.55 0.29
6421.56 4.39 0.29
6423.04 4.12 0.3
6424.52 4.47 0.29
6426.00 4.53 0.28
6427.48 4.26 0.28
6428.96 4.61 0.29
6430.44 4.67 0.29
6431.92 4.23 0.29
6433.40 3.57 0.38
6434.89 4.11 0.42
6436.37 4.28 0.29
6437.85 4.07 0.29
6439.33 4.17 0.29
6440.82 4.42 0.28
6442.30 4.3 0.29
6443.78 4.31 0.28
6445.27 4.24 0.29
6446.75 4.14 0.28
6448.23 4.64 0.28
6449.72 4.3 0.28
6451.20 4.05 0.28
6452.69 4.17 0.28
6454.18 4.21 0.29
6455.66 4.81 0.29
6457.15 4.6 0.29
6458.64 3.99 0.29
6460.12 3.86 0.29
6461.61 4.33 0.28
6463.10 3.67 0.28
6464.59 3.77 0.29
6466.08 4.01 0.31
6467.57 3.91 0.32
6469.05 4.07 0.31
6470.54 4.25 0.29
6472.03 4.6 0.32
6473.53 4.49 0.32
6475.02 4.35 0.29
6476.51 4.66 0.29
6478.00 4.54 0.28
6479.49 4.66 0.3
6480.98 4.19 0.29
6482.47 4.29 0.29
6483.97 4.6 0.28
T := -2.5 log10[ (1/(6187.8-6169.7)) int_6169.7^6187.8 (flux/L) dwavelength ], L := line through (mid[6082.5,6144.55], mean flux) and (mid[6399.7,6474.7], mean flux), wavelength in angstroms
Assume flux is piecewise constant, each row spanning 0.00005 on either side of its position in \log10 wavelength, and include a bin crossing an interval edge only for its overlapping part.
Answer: 0.011 mag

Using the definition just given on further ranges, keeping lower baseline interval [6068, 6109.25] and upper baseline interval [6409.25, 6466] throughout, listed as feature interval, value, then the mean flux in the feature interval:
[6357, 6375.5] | 0.05 mag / 3.92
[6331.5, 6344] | 0.02 mag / 3.99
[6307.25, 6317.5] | 0.06 mag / 3.81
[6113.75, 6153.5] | -0.01 mag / 3.84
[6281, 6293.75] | 0.02 mag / 3.93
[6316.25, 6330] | 0.05 mag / 3.86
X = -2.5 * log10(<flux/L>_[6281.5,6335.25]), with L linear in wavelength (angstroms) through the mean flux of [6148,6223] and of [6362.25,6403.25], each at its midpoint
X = 0.04 mag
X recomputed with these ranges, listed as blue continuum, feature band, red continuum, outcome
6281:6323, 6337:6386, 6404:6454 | -0.018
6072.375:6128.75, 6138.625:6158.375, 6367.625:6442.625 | -0.062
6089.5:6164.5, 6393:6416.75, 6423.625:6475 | 0.030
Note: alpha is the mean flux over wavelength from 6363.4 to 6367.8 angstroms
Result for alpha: 3.93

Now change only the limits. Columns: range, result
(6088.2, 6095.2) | 3.37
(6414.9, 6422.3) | 4.26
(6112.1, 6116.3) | 3.43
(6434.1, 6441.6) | 4.2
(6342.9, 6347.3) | 4.18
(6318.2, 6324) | 3.81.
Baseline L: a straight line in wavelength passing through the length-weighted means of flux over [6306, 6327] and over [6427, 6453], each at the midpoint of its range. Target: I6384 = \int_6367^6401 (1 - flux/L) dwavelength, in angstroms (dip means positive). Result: -0.6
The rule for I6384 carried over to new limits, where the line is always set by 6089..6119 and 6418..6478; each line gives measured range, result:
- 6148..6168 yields -1.05 angstroms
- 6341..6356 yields -0.64 angstroms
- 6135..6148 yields -1.22 angstroms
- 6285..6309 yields 0.21 angstroms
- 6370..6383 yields 0.14 angstroms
